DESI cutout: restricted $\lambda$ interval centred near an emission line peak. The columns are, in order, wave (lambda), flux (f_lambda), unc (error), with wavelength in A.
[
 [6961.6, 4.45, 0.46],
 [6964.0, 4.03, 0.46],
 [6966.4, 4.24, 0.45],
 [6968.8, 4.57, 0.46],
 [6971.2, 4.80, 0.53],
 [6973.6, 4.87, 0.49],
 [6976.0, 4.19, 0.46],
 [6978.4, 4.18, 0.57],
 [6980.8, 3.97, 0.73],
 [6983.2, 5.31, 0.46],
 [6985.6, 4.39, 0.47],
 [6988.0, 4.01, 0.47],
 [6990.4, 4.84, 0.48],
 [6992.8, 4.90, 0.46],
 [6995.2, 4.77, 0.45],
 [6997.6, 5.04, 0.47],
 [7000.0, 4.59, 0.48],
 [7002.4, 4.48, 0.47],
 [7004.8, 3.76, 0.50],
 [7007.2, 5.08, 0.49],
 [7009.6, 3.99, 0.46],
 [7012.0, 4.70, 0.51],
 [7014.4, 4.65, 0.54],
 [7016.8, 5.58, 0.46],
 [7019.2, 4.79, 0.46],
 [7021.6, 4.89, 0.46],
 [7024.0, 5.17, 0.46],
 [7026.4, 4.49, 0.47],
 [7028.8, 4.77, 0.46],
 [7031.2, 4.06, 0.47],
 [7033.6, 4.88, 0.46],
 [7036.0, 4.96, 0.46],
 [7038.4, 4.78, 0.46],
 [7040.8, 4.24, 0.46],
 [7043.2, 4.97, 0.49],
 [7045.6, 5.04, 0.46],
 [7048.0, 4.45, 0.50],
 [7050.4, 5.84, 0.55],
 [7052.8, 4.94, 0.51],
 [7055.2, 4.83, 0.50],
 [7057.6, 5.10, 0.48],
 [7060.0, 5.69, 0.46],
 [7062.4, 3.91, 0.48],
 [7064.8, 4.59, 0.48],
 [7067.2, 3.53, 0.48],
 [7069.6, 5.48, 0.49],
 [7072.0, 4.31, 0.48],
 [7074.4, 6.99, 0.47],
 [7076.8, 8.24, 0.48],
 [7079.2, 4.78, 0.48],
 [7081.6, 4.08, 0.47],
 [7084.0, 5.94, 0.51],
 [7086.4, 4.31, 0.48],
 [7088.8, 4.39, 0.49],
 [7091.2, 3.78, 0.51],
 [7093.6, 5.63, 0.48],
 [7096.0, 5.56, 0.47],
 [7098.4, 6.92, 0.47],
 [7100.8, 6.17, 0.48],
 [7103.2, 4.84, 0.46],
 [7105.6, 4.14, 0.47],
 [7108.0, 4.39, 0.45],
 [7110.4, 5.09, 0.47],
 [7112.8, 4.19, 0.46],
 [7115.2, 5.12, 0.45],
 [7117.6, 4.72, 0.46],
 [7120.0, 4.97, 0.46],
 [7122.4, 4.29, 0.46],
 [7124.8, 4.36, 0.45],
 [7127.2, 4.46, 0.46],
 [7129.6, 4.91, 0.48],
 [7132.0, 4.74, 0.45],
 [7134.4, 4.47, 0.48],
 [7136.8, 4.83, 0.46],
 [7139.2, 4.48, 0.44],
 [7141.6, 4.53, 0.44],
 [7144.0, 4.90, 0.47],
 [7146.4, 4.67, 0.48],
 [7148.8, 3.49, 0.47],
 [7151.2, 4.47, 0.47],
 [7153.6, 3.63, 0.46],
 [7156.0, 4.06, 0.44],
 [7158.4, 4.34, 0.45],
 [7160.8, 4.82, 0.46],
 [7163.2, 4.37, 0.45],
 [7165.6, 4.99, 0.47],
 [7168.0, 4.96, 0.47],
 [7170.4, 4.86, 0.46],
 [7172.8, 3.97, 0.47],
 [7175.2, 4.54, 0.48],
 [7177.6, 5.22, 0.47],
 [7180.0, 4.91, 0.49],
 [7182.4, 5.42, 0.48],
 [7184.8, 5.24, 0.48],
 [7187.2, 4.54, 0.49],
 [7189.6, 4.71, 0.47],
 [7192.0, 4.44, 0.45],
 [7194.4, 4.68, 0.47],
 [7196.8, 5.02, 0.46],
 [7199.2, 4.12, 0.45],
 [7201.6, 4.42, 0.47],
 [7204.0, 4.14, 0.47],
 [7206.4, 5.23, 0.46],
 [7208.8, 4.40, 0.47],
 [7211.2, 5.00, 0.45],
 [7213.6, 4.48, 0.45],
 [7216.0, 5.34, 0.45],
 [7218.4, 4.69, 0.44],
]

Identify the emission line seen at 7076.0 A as H-alpha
